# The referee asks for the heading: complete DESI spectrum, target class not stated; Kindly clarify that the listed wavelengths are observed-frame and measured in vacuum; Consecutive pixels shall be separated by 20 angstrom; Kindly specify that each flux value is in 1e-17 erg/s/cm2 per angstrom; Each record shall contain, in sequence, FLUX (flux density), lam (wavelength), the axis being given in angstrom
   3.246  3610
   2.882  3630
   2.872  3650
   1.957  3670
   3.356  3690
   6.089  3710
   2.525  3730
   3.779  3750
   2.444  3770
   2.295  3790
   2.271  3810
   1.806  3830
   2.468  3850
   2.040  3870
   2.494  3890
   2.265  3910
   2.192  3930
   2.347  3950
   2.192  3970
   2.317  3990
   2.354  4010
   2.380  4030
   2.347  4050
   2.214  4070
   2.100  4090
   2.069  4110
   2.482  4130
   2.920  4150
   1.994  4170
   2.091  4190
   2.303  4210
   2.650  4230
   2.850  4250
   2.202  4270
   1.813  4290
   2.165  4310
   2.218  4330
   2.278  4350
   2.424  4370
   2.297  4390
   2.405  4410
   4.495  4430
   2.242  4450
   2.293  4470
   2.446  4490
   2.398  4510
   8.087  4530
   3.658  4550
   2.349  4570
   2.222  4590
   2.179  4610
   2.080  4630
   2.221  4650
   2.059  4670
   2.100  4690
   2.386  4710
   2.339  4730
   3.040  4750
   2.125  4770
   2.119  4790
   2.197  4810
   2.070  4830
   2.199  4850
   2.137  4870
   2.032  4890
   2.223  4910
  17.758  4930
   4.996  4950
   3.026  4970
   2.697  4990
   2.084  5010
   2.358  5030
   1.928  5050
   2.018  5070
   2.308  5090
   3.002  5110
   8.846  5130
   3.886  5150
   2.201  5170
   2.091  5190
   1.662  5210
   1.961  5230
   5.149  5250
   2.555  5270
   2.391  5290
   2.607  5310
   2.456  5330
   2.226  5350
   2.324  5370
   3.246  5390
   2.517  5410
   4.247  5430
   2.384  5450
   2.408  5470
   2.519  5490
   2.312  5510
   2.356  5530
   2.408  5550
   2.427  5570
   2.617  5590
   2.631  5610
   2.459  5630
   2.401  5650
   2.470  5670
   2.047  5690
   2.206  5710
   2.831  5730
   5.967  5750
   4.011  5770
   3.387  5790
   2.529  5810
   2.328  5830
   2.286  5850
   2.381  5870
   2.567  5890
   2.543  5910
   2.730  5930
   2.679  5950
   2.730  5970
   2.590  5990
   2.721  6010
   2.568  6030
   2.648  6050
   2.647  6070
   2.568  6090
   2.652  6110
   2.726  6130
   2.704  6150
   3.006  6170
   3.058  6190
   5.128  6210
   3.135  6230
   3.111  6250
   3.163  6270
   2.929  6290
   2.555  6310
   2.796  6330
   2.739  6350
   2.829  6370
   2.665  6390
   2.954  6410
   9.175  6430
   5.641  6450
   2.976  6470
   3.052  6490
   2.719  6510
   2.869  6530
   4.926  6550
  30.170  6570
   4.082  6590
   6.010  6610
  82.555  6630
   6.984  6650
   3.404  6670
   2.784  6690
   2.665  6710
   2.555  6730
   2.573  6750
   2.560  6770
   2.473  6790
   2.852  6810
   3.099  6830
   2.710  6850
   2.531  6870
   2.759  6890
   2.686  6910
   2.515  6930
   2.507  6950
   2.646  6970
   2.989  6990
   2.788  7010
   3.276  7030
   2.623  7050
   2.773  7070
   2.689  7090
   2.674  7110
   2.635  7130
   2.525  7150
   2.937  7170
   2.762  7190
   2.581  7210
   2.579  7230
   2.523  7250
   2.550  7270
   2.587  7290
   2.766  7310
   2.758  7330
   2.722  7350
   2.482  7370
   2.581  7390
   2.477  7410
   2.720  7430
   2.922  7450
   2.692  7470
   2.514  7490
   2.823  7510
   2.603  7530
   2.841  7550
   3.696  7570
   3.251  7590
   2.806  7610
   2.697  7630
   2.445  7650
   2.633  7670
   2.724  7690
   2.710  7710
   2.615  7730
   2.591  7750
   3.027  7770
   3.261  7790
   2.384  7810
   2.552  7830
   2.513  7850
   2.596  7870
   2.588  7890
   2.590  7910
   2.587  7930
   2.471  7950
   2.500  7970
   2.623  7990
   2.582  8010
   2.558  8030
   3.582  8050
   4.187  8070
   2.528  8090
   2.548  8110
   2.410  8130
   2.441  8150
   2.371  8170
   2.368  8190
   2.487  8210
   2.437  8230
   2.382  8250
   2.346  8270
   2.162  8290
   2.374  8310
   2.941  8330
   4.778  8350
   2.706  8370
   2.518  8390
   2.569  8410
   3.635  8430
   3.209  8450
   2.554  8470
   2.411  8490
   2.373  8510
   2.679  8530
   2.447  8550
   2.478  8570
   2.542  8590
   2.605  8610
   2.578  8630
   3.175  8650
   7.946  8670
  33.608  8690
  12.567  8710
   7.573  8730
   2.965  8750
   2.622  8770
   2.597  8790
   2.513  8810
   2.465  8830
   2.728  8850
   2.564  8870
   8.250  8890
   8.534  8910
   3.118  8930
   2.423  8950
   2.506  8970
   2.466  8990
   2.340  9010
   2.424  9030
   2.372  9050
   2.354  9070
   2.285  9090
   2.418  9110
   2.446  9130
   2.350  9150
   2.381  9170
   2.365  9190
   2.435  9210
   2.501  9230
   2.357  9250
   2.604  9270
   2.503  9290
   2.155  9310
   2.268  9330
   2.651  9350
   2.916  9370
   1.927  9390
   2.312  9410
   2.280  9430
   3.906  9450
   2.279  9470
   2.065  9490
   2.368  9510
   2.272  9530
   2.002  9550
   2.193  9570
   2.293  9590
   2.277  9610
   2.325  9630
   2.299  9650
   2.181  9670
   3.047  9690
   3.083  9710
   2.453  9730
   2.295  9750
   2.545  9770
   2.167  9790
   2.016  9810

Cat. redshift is 0.32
